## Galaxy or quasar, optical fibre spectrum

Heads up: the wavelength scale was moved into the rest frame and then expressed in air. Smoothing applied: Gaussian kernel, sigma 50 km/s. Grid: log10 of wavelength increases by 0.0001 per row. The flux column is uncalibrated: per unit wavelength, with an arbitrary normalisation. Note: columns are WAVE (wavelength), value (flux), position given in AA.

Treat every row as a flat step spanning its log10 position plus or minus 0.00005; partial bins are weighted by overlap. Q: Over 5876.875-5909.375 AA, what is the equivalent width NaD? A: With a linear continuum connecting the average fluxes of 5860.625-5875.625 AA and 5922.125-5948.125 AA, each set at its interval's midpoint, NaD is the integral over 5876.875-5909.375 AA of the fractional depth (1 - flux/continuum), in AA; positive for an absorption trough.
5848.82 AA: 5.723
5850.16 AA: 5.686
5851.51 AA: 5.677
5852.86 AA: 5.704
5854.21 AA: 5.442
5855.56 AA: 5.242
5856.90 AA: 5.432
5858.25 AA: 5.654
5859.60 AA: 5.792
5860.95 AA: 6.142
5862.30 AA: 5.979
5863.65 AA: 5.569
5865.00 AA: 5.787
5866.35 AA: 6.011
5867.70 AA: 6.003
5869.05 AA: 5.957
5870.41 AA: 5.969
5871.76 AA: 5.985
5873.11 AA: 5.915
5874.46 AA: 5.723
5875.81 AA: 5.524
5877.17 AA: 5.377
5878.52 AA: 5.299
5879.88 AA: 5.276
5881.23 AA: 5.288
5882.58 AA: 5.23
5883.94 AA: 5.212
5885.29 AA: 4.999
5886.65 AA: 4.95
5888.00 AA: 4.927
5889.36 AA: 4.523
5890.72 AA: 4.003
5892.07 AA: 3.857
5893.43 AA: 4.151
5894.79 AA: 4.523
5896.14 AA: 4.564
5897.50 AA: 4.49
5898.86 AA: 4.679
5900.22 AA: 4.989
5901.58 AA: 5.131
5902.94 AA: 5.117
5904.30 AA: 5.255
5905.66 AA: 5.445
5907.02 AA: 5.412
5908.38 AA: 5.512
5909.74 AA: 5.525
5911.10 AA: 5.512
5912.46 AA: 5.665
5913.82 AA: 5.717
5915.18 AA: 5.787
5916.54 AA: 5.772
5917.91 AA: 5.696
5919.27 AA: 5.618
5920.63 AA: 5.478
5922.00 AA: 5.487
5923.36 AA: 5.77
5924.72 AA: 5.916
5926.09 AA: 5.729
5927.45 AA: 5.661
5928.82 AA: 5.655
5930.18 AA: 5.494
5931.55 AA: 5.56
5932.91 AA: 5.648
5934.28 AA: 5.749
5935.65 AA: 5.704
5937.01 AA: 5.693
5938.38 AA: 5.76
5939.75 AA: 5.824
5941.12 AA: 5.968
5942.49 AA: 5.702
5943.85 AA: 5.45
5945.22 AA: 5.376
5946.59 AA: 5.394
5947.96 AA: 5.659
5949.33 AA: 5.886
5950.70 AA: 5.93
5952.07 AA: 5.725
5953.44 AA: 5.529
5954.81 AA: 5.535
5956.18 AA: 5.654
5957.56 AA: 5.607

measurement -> 4.9 AA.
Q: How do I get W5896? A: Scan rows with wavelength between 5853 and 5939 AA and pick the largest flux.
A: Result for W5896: 6.142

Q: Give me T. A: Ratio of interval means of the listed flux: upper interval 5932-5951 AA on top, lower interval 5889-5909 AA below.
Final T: 1.2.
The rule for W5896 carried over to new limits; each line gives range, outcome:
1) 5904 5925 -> 5.916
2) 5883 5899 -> 5.212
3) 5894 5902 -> 5.131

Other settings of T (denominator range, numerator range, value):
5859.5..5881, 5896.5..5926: 0.94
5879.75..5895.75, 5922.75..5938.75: 1.20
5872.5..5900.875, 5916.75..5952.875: 1.15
